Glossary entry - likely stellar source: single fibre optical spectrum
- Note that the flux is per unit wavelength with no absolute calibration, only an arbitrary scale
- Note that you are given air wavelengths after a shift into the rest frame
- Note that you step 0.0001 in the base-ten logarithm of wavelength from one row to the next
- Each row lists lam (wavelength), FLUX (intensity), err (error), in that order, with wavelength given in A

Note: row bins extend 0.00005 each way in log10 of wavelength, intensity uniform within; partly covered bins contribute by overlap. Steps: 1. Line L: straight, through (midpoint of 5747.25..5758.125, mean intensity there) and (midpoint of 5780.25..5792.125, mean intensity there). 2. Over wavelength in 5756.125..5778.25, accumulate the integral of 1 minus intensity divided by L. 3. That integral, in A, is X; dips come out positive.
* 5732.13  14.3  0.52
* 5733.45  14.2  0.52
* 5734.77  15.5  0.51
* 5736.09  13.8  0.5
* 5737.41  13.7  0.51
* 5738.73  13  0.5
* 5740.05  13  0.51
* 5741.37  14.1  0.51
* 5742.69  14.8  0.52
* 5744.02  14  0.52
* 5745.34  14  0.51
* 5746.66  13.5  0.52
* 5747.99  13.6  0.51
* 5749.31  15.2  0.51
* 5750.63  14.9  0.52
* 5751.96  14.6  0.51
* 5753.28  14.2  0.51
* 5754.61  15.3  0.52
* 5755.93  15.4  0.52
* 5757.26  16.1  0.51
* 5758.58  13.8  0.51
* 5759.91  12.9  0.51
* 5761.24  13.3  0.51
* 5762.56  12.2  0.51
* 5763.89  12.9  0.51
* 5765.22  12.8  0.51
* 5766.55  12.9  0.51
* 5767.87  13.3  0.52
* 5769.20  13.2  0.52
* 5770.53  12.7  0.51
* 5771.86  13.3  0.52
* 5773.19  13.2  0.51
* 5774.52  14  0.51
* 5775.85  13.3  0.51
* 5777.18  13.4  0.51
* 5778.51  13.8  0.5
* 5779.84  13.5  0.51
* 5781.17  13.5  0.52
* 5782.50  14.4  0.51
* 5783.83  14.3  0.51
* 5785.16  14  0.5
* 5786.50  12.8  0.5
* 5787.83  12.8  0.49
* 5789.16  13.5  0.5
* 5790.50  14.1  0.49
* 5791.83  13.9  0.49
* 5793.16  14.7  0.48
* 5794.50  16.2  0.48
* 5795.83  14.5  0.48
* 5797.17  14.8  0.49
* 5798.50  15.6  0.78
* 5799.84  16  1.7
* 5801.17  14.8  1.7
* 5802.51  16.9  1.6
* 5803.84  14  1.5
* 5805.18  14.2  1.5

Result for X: 1.5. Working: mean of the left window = 14.9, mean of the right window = 13.7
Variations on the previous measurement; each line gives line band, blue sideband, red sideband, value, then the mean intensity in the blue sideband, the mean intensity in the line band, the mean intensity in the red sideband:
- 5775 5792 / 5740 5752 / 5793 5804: 1.6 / 14.2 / 13.6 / 15.4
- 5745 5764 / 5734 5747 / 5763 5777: -0.8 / 14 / 14.2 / 13.1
